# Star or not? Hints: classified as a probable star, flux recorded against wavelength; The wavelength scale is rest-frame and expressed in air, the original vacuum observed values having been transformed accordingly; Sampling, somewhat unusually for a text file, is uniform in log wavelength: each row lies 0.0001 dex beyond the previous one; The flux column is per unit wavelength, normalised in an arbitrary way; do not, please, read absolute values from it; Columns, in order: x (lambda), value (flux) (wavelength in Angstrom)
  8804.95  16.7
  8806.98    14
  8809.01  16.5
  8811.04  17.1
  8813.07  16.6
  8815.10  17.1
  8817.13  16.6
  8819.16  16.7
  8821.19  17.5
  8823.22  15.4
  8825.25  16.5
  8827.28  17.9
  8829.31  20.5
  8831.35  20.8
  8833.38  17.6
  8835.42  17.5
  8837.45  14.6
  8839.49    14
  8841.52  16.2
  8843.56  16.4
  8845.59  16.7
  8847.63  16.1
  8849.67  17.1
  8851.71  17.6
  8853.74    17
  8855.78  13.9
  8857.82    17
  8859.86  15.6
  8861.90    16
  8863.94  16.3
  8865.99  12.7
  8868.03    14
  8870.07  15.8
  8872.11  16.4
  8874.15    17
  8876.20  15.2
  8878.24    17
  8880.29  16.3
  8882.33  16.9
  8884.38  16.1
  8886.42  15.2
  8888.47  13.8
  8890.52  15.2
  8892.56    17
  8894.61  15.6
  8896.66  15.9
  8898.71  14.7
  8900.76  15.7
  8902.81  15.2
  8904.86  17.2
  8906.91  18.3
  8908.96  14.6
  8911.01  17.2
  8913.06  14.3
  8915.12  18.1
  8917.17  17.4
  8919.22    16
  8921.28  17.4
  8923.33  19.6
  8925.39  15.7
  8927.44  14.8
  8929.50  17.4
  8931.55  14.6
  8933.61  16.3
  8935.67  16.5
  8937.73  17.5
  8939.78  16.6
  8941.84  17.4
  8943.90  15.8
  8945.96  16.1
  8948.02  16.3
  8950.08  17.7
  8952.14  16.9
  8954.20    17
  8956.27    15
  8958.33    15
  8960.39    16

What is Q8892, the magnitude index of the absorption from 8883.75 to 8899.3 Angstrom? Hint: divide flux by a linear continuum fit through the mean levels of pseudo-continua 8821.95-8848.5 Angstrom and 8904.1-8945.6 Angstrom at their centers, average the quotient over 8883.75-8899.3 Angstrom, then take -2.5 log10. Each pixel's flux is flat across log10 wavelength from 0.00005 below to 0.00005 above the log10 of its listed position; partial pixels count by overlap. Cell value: 0.09 mag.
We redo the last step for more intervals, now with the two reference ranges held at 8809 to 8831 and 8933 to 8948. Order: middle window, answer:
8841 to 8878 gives 0.071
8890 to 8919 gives 0.040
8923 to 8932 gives 0.024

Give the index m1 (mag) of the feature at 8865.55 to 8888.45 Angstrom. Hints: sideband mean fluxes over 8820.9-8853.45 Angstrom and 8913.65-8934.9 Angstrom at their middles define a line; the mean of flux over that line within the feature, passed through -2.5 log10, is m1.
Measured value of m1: 0.08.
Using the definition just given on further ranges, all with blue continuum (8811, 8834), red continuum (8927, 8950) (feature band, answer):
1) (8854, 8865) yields 0.09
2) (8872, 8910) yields 0.06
